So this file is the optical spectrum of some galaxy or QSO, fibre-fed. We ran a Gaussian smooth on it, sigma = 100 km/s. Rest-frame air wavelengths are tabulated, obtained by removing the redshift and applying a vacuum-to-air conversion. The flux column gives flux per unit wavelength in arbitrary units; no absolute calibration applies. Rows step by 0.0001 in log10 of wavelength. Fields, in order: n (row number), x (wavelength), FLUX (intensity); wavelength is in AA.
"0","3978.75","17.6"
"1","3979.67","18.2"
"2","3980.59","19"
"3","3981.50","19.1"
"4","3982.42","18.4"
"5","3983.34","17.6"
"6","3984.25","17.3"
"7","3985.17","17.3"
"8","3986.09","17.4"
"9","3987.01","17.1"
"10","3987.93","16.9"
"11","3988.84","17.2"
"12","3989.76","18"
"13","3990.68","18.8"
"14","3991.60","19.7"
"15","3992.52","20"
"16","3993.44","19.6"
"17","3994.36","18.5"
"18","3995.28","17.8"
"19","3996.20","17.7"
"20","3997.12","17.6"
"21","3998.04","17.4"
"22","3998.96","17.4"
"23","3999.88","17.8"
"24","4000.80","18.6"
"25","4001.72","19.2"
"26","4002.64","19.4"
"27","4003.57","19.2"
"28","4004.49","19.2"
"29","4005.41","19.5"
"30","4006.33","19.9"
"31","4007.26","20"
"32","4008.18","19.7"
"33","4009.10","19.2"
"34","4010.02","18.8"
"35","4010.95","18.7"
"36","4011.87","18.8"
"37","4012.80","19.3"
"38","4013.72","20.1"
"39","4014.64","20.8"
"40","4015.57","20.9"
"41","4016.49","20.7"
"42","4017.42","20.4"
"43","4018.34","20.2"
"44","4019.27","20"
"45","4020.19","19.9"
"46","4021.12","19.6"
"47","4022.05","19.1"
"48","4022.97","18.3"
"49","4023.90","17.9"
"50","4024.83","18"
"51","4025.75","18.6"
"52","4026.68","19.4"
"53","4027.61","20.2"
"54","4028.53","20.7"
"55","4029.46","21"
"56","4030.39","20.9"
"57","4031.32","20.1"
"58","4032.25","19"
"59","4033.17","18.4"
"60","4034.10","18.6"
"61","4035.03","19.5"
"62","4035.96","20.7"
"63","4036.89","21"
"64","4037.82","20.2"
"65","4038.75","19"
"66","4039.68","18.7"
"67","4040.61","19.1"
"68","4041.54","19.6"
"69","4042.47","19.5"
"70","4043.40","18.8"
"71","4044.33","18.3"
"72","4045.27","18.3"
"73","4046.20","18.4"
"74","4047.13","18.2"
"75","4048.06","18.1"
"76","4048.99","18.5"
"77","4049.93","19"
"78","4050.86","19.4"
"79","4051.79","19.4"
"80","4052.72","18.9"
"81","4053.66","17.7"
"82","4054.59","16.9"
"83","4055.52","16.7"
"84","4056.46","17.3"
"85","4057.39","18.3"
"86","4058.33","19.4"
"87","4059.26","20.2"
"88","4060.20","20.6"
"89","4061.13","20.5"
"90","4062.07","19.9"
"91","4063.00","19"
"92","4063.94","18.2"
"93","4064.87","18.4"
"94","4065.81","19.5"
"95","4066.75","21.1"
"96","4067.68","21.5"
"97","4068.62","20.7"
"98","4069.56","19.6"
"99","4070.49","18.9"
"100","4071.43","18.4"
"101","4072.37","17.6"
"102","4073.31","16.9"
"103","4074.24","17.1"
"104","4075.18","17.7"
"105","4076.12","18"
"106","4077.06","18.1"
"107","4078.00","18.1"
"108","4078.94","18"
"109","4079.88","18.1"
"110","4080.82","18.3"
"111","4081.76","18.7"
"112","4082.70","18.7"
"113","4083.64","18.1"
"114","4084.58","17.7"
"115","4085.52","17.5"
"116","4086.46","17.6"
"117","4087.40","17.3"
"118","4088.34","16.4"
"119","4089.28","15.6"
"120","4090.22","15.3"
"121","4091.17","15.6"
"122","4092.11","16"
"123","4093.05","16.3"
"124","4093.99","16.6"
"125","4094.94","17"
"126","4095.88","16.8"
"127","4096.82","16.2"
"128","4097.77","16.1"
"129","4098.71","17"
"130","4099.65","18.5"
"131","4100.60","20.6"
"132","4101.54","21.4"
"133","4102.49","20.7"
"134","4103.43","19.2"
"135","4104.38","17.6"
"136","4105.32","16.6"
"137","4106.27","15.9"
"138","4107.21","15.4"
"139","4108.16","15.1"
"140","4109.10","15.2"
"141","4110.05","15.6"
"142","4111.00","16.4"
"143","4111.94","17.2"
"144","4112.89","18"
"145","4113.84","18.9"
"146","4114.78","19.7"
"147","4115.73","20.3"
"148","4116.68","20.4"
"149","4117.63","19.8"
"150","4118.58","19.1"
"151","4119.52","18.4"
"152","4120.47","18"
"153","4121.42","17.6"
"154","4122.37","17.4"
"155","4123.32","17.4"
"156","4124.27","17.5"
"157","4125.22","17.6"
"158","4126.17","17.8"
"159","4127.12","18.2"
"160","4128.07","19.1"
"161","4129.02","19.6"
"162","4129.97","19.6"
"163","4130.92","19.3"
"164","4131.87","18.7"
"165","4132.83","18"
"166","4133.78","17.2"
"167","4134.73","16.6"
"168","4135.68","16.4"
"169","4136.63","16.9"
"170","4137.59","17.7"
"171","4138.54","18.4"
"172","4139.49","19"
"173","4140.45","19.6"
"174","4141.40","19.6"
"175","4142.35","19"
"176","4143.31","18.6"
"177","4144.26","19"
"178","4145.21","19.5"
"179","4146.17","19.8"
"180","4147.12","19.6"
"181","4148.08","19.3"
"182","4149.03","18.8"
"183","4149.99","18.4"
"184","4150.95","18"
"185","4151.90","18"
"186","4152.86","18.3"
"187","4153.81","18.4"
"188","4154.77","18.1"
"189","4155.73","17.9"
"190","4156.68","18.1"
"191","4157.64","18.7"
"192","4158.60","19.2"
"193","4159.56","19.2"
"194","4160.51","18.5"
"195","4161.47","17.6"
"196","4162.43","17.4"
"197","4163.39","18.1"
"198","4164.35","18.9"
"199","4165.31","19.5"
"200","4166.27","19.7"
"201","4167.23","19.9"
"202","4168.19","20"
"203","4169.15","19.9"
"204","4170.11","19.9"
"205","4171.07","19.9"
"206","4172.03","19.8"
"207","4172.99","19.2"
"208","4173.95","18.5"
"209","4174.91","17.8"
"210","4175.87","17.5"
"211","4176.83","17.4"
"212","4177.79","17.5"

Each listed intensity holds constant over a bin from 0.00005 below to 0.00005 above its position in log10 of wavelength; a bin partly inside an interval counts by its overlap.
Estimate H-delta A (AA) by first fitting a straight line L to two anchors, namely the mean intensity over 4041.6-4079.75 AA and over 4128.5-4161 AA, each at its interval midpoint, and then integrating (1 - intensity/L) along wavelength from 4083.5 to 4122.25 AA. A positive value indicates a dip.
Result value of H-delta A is 2.33 AA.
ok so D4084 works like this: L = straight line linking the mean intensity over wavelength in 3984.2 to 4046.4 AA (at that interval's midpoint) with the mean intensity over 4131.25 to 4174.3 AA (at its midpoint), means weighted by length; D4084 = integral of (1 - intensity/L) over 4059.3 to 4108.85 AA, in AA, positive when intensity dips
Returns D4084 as 2.3 AA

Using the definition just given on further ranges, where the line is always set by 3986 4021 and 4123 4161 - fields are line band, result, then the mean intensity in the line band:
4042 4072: -0.29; 19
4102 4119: 0.69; 17.8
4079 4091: 0.82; 17.4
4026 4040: -0.68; 19.8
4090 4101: 1.06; 16.8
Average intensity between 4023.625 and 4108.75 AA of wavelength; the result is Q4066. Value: 18.4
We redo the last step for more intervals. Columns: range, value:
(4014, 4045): 19.6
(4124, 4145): 18.4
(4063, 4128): 17.9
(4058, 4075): 19.3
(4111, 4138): 18.3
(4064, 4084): 18.6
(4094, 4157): 18.2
